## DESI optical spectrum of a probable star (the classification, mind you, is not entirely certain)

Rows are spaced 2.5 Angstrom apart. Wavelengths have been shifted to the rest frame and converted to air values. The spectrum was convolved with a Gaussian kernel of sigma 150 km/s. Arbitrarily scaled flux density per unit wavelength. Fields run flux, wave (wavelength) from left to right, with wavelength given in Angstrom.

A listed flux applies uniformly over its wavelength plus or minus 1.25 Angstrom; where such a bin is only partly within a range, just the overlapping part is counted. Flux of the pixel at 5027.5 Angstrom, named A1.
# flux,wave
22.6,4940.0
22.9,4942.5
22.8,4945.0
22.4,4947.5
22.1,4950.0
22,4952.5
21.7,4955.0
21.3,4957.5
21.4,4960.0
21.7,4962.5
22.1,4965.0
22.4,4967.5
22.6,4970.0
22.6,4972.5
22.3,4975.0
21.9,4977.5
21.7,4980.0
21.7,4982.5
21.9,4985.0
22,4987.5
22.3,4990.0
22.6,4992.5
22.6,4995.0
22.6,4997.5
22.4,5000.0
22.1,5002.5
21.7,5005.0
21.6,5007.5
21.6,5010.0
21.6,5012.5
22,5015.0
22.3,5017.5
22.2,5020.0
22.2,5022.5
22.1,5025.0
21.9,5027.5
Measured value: 21.9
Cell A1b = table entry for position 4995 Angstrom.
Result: 22.6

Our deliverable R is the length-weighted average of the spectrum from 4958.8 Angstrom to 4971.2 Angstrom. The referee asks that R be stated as 22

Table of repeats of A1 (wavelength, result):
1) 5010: 21.6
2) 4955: 21.7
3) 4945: 22.8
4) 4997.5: 22.6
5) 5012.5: 21.6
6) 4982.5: 21.7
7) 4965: 22.1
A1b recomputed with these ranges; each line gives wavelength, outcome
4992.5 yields 22.6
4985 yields 21.9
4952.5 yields 22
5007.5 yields 21.6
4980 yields 21.7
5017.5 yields 22.3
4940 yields 22.6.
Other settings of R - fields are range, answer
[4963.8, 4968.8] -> 22.3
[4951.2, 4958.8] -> 21.7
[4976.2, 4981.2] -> 21.8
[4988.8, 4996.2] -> 22.5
